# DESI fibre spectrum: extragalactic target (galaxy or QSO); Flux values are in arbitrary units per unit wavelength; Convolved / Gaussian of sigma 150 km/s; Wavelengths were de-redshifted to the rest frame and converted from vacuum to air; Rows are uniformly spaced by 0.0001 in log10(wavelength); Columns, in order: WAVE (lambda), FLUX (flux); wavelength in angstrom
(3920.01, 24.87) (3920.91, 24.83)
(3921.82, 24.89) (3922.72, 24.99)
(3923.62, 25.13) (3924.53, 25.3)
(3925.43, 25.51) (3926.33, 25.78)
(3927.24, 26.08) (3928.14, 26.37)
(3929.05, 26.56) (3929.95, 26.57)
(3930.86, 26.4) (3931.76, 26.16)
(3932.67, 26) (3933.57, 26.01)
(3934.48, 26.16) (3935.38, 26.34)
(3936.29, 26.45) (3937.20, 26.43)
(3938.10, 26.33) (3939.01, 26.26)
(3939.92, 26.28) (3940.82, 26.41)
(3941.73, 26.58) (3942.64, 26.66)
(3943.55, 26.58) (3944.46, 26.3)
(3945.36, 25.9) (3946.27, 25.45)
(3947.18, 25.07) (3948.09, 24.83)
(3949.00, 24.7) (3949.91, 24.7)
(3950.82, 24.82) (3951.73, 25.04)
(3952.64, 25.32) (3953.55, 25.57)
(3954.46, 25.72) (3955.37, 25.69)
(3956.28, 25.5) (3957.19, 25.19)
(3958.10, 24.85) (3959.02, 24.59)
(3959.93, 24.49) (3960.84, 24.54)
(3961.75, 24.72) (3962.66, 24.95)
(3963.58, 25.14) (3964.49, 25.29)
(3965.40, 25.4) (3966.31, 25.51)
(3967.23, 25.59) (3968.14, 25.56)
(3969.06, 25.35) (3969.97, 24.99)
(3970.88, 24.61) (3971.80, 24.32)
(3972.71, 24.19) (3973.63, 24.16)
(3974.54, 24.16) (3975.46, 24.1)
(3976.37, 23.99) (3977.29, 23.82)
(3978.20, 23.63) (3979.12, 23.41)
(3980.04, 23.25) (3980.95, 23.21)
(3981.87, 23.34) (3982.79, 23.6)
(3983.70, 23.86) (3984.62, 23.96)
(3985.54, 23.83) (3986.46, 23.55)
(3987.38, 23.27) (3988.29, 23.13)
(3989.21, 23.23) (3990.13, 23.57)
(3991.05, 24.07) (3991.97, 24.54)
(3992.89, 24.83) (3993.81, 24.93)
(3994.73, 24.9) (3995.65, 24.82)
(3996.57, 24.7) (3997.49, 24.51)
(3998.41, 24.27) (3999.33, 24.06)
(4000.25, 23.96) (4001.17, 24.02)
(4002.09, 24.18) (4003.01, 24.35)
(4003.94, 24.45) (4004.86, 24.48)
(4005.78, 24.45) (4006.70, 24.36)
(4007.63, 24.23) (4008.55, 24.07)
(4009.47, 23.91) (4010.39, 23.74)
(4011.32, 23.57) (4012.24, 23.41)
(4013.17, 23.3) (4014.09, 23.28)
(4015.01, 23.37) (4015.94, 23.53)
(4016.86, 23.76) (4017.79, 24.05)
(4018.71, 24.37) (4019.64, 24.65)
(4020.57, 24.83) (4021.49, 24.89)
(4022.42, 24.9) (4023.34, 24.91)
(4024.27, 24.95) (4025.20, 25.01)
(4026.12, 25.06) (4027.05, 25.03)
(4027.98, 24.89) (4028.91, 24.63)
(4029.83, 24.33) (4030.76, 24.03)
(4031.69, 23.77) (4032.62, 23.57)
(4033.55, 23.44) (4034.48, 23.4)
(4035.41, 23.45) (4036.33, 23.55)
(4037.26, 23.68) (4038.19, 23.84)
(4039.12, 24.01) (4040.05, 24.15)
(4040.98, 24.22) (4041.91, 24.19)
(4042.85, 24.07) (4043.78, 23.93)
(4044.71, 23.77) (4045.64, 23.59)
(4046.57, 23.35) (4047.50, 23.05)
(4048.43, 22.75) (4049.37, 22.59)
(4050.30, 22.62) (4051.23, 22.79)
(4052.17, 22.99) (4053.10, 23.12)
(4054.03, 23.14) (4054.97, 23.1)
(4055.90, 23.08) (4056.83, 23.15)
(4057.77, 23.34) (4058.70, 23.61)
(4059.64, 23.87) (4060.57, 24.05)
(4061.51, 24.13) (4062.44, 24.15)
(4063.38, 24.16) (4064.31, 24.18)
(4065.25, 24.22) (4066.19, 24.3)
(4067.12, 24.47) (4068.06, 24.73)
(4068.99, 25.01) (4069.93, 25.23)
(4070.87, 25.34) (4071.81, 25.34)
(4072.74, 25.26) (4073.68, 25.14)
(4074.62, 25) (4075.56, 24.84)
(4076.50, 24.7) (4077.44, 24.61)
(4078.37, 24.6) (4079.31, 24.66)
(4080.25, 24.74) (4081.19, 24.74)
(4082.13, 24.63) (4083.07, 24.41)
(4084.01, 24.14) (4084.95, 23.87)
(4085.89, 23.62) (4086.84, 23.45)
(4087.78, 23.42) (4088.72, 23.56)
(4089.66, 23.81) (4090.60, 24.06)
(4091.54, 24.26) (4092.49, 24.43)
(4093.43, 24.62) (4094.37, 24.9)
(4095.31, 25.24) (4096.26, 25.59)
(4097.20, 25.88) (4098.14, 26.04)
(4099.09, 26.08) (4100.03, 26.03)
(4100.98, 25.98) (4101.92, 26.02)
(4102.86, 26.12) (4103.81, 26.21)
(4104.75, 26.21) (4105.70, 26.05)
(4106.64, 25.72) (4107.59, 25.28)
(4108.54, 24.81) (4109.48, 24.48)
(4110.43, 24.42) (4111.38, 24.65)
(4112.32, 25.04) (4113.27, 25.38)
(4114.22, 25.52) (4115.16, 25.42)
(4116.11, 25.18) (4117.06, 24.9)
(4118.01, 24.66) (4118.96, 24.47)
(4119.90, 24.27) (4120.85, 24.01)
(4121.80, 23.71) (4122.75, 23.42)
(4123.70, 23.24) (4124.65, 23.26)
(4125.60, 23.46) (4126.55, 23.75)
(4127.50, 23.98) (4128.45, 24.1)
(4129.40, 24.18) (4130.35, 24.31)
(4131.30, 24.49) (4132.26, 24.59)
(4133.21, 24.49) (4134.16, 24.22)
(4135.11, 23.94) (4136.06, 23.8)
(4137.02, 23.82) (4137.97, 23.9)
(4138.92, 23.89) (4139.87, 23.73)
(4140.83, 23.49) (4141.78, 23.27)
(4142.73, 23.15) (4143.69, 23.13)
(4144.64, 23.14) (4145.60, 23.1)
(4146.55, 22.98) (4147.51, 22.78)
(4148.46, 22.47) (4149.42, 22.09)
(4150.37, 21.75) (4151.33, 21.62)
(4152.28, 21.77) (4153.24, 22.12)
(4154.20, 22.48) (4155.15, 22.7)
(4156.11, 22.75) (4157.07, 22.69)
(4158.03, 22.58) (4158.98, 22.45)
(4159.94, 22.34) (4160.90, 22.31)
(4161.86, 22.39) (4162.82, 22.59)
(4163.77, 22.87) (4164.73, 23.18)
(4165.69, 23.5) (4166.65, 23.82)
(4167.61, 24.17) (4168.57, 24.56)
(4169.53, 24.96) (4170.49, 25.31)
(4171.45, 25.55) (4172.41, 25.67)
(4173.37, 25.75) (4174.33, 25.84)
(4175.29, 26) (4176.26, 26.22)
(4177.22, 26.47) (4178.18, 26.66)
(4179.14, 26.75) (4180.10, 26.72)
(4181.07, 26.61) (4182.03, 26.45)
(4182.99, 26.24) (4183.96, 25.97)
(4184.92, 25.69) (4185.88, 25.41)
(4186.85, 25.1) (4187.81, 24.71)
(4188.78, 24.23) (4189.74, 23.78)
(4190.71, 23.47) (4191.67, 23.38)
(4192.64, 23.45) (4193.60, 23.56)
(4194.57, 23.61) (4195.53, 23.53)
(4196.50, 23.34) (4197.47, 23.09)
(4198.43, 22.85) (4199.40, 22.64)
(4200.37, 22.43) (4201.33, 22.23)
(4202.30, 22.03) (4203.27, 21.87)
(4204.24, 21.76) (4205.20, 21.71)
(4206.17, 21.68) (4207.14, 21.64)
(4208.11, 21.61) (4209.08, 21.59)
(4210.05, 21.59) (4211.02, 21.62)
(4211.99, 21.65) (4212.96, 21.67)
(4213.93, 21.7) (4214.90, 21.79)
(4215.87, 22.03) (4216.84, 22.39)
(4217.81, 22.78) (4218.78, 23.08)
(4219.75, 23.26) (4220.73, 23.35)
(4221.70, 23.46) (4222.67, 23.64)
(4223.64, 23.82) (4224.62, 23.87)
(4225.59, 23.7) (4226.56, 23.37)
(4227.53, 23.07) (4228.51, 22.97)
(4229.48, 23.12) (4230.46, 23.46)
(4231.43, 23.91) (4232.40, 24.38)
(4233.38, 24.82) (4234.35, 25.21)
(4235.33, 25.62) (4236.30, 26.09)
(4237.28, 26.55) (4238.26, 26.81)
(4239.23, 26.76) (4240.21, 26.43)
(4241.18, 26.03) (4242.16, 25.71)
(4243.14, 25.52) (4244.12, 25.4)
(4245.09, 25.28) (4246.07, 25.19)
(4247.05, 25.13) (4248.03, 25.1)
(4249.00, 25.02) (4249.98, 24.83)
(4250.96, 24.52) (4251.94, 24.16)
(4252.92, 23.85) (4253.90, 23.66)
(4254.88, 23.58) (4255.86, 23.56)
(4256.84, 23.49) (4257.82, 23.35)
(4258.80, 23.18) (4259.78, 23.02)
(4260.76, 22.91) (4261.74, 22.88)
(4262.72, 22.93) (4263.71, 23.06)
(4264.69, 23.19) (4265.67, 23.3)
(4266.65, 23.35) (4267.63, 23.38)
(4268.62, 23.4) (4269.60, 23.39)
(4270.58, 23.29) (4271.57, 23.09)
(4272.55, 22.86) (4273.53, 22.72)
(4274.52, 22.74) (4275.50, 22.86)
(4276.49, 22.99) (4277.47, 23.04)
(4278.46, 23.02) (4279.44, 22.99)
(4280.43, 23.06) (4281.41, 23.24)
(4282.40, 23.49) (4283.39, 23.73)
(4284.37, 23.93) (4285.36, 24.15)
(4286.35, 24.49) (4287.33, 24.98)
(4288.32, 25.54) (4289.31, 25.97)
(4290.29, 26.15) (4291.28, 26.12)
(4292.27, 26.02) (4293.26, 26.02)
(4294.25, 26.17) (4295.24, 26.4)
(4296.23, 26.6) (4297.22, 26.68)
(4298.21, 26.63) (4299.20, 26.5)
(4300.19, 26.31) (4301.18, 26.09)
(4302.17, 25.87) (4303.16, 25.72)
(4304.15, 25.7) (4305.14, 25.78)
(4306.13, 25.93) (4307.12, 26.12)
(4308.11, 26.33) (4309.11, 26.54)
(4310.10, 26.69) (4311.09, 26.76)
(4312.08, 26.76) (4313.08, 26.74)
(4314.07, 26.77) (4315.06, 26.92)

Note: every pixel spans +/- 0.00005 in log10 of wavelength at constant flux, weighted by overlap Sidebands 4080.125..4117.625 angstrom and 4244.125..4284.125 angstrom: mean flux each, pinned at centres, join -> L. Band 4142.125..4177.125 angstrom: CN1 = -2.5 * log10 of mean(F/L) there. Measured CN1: 0.05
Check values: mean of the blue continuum 25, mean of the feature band 23.4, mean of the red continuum 23.6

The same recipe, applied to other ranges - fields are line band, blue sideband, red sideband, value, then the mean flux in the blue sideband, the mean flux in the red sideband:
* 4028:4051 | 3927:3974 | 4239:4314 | 0.07 mag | 25.5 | 24.7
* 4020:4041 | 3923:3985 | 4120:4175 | 0.01 mag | 25.2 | 23.5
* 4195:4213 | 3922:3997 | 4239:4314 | 0.12 mag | 25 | 24.7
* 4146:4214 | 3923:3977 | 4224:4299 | 0.05 mag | 25.5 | 24.4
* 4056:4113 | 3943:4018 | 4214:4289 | -0.02 mag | 24.4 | 23.9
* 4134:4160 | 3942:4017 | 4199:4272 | 0.04 mag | 24.5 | 23.6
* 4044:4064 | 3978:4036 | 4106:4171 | 0.03 mag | 24.1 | 23.7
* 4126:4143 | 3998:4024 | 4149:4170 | -0.04 mag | 24.1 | 22.8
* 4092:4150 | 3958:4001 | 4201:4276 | -0.02 mag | 24.3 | 23.5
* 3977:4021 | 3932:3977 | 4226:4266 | 0.05 mag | 25.4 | 24.4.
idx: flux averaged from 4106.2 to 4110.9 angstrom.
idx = 24.9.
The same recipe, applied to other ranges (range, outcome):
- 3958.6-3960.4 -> 24.6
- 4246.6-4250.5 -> 25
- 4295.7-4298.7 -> 26.6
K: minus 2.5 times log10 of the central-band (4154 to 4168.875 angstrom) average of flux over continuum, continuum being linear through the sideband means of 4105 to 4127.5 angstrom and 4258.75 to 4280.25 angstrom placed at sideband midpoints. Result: 0.05 mag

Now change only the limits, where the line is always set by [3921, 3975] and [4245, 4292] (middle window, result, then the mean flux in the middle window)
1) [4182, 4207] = 0.03 mag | 23.5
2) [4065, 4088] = 0.01 mag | 24.6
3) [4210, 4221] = 0.09 mag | 22.2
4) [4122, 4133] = 0.03 mag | 23.9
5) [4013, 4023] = 0.04 mag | 24.1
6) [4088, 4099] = 0.00 mag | 24.8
